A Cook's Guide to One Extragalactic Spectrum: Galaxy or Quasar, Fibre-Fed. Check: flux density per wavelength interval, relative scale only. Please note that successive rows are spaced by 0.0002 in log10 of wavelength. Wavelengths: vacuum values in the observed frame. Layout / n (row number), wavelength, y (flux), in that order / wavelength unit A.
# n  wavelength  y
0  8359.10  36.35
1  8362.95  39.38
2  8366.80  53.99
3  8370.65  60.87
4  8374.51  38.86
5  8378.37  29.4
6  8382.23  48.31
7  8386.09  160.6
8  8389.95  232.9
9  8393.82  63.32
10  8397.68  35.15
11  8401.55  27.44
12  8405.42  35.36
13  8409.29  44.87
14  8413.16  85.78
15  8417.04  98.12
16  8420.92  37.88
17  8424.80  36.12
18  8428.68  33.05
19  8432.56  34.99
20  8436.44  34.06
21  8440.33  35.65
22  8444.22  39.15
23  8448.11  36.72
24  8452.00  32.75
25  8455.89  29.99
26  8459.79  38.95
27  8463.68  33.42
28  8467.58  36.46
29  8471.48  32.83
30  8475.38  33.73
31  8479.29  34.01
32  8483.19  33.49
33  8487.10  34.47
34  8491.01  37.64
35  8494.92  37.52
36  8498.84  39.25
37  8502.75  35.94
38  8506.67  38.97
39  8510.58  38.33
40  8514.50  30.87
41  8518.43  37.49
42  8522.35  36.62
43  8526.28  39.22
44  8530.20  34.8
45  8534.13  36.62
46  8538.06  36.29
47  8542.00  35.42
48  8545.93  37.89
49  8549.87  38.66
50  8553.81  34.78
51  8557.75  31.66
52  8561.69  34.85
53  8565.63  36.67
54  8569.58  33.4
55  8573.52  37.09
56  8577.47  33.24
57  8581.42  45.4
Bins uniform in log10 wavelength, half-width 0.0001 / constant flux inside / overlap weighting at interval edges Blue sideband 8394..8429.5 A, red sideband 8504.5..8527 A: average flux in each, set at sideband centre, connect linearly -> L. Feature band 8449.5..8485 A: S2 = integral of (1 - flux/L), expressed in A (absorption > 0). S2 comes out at 7.2 A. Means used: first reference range 49.4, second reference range 36.8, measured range 34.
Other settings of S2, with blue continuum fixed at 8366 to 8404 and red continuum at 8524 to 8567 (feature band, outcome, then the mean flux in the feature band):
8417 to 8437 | 7.3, 41.5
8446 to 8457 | 4.8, 33.5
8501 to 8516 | 3.0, 36.2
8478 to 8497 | 5.5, 35.5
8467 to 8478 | 4.0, 34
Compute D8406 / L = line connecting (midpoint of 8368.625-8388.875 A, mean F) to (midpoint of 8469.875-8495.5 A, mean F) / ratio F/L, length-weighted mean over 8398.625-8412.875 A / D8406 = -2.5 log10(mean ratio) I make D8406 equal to 0.46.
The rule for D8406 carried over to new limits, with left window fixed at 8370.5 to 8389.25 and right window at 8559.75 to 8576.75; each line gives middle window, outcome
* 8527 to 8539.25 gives 0.198 mag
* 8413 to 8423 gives -0.011 mag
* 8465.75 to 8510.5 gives 0.435 mag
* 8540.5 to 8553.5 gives 0.089 mag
